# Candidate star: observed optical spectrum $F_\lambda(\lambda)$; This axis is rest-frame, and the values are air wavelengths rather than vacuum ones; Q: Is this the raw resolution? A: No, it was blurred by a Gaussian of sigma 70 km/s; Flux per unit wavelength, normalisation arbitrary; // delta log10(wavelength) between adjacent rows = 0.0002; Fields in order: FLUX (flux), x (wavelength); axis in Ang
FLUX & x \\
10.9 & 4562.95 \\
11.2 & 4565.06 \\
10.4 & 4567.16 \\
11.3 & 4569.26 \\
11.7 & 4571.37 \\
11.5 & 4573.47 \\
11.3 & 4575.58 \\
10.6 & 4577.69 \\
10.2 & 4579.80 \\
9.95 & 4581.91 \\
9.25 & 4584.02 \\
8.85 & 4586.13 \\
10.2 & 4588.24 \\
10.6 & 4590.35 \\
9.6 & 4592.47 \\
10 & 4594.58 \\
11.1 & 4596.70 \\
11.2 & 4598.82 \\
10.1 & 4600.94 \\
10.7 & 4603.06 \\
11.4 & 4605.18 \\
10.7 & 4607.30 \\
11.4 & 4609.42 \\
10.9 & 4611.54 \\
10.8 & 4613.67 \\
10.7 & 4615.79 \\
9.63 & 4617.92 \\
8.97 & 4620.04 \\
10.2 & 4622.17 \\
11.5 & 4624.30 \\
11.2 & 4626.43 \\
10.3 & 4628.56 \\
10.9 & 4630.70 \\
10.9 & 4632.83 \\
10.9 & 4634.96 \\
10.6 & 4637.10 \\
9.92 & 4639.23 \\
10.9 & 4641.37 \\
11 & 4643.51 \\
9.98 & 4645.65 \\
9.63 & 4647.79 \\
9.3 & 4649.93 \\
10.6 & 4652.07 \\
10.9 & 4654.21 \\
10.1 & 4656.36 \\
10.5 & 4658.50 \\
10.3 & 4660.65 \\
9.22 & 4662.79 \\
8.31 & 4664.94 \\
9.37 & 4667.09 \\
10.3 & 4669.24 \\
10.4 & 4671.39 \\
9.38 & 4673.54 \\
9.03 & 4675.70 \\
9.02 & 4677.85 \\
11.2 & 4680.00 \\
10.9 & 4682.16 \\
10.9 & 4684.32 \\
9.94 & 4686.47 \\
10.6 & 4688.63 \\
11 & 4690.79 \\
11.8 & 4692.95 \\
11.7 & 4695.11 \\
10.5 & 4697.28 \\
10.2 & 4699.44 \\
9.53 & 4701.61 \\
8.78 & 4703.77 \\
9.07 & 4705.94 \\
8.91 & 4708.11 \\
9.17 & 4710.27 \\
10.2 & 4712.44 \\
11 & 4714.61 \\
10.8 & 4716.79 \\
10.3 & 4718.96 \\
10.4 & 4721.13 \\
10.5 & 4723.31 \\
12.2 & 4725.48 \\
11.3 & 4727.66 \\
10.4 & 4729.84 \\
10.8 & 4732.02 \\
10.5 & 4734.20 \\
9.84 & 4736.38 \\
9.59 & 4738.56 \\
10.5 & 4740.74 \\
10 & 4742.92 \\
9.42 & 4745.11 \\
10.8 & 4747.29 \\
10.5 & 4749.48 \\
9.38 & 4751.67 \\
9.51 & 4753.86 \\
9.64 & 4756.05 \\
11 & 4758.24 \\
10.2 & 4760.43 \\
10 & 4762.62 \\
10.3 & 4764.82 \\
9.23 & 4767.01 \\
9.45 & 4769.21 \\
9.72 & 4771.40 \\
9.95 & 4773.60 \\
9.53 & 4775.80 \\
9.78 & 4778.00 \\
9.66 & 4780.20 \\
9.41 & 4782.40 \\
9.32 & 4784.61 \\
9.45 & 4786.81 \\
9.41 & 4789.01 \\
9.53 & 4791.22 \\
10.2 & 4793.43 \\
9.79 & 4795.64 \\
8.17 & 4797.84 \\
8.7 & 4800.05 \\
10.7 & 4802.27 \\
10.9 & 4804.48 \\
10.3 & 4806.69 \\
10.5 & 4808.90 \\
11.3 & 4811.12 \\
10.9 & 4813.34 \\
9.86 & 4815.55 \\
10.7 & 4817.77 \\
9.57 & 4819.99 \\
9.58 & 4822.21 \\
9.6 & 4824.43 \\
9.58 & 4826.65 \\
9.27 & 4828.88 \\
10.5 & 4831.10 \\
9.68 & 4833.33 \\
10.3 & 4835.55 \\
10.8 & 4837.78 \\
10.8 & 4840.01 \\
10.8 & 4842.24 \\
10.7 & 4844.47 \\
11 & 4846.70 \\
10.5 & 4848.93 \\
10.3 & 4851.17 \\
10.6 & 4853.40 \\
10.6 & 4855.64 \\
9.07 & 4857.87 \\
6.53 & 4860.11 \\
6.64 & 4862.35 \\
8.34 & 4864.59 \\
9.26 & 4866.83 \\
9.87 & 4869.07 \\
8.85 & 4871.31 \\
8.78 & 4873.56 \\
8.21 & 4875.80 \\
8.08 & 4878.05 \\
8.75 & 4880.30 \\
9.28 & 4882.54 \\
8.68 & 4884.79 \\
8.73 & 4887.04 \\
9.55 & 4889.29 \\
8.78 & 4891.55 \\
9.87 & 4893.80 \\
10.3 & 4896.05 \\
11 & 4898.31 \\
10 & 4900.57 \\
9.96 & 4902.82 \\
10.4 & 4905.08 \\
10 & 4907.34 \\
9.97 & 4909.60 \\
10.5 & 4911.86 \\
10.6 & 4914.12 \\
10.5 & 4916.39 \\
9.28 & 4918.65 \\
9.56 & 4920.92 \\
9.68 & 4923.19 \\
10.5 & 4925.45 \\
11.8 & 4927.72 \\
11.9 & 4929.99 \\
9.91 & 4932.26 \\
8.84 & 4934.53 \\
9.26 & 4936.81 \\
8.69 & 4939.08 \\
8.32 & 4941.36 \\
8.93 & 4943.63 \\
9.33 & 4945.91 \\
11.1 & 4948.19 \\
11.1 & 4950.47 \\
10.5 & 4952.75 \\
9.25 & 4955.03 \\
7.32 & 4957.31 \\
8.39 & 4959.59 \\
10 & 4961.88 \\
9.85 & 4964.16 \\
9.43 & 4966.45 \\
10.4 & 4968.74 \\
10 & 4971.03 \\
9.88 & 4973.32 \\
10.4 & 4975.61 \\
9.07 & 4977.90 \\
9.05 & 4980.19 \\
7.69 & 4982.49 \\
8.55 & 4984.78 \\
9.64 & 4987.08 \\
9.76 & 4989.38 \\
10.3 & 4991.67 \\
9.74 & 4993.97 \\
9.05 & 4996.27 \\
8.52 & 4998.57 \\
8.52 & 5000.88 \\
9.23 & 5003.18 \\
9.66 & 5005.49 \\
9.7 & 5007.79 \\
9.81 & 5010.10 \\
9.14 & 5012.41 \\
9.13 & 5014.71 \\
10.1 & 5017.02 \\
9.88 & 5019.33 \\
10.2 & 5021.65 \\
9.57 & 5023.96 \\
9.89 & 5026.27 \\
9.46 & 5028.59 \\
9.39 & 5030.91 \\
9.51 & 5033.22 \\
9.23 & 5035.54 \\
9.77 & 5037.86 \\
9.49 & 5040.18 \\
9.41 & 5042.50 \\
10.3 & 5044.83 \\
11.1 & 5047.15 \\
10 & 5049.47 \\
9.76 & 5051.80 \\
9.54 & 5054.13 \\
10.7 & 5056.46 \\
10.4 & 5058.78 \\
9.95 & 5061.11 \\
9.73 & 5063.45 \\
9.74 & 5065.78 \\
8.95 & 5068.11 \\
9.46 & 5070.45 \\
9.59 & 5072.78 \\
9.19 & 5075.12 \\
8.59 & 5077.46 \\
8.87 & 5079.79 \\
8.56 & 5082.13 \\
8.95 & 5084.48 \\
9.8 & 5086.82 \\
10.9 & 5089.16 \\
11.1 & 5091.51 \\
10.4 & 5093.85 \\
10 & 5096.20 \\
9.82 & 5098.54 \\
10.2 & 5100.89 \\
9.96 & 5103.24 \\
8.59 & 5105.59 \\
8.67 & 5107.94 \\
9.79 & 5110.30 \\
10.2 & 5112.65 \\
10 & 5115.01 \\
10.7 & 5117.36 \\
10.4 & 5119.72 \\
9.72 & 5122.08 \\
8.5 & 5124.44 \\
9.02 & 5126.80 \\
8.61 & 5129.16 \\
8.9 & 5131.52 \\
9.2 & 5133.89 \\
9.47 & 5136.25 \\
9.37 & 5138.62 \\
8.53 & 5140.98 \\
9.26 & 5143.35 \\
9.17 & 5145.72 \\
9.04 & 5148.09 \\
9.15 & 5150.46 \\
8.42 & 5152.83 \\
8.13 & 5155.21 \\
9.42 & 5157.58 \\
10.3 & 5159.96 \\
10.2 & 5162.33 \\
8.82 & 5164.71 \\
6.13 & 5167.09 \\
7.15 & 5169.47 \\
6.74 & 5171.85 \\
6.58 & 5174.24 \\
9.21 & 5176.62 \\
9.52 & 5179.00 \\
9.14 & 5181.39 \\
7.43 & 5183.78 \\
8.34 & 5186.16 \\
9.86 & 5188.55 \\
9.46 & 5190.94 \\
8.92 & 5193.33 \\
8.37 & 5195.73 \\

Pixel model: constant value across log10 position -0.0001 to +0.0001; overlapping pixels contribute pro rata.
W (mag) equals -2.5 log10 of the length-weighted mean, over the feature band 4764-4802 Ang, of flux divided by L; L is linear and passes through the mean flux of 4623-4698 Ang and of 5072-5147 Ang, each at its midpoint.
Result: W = 0.07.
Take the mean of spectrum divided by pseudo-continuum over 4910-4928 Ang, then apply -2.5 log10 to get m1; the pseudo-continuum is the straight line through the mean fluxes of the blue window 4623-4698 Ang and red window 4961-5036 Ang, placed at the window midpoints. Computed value -0.055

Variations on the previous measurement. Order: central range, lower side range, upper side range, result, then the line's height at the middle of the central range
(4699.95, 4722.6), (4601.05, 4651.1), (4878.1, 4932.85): 0.056 mag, 10.4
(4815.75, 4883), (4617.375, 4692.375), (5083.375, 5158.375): 0.041 mag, 9.92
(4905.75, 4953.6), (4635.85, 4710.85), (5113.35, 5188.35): -0.064 mag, 9.44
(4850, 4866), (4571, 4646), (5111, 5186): 0.106 mag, 9.79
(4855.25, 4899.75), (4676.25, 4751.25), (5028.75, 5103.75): 0.129 mag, 10.1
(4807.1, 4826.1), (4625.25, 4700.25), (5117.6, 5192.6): -0.040 mag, 9.87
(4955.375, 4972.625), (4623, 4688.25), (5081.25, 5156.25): 0.042 mag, 9.72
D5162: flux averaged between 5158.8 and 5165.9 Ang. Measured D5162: 9.78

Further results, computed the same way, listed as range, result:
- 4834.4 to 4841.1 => 10.6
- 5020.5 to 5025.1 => 9.89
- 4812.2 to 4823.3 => 10.1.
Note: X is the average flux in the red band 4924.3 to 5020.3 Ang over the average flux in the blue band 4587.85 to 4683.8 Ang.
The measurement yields 0.9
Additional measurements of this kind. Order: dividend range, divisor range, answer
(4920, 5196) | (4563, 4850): 0.92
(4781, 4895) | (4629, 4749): 0.94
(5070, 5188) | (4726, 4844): 0.91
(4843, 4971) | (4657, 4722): 0.95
